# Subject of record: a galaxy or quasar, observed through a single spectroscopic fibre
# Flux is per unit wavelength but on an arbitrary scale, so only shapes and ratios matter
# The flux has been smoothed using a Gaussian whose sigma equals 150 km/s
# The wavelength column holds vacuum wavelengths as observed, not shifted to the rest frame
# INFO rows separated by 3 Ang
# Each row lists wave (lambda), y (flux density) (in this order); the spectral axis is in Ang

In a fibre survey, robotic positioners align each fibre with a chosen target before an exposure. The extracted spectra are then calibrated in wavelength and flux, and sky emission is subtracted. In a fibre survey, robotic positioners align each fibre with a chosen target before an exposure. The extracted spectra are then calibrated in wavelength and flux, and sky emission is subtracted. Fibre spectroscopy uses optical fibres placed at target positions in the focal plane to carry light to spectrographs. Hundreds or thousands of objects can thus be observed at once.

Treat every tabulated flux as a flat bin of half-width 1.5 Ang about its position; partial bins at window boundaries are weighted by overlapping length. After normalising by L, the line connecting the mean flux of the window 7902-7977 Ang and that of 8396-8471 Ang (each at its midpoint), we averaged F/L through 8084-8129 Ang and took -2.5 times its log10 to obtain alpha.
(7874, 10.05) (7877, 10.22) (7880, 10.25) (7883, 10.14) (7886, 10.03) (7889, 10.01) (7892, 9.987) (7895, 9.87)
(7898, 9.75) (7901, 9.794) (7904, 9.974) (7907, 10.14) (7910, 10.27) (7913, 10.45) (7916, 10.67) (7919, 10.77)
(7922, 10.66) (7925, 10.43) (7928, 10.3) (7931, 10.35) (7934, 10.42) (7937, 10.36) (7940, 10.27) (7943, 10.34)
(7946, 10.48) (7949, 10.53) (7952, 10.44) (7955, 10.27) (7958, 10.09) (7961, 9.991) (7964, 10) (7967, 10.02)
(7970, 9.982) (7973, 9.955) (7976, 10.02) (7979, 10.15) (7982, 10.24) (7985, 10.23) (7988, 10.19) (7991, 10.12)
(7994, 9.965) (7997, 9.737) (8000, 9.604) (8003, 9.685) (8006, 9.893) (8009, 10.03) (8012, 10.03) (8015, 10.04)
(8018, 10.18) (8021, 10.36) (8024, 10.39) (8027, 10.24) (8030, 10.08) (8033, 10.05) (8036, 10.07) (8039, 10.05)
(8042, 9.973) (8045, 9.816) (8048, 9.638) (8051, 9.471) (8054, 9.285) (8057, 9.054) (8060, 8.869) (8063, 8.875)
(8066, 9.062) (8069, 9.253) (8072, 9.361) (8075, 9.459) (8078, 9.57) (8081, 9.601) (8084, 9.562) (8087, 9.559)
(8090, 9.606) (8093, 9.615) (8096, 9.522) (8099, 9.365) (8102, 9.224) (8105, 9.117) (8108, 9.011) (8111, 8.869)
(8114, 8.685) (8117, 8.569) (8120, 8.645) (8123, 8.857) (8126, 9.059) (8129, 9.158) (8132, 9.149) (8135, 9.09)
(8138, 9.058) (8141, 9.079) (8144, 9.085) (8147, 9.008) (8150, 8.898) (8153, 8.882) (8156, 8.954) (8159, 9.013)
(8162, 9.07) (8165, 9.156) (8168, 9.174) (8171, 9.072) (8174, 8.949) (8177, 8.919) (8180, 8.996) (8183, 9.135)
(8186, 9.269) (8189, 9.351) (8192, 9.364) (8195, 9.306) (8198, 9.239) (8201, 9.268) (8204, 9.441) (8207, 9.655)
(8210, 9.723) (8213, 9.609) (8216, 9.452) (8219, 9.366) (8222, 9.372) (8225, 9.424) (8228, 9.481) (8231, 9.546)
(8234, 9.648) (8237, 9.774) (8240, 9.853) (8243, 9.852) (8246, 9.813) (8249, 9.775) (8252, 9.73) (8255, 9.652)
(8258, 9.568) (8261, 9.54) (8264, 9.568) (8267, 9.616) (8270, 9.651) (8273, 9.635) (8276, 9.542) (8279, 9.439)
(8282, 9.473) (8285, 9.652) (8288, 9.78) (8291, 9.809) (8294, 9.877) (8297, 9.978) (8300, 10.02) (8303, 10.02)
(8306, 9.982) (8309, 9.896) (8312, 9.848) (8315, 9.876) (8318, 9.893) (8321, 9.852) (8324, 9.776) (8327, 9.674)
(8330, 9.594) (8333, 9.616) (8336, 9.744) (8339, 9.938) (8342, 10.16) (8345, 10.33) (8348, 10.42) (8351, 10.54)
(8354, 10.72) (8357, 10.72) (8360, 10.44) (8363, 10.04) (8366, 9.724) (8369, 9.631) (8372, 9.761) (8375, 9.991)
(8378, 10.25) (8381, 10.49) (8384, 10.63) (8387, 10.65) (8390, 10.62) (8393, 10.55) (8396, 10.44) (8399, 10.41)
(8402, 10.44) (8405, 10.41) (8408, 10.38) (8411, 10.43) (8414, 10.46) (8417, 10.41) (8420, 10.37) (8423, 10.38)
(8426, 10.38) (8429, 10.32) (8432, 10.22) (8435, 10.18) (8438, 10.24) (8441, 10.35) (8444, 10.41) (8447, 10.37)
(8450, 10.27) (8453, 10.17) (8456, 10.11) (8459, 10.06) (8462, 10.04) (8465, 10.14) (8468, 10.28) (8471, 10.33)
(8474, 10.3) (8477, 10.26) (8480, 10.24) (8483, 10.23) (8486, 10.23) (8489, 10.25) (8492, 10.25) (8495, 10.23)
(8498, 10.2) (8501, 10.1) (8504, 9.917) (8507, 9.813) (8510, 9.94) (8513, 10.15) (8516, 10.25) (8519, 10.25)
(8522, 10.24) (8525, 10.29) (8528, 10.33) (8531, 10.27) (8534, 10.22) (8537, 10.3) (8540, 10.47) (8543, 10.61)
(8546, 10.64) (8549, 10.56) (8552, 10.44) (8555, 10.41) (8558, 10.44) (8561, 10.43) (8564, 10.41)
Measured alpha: 0.13 mag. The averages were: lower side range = 10.3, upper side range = 10.3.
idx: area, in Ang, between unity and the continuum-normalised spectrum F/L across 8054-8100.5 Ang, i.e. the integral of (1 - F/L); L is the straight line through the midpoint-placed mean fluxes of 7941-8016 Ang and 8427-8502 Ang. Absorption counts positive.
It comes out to 3.5 Ang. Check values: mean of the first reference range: 10.1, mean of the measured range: 9.35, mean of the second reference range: 10.2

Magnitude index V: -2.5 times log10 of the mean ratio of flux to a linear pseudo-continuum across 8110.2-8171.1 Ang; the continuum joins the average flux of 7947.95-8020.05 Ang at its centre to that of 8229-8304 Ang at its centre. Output 0.10 mag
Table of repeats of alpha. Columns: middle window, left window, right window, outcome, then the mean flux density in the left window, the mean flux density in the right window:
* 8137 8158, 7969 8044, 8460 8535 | 0.12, 10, 10.2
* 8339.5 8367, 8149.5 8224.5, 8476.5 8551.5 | -0.06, 9.23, 10.3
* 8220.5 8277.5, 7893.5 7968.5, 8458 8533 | 0.06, 10.3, 10.2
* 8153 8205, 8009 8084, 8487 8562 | 0.08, 9.7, 10.3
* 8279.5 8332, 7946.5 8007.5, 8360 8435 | 0.05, 10.1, 10.3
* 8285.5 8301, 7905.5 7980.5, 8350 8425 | 0.05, 10.3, 10.4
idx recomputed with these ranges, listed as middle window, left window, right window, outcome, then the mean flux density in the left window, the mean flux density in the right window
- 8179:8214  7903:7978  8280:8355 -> 2.4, 10.3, 9.93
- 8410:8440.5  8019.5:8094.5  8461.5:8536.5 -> -0.7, 9.63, 10.2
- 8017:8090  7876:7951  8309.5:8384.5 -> 3.9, 10.3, 10.1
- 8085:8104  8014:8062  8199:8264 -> 0.6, 9.84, 9.59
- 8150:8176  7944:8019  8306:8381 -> 2.7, 10.1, 10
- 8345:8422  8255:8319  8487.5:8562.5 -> -3.1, 9.74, 10.3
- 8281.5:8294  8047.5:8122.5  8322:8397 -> 0.3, 9.22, 10.2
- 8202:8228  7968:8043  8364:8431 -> 1.8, 10.1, 10.3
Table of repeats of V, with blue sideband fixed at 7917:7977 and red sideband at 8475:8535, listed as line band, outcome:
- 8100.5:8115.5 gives 0.14 mag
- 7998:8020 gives 0.04 mag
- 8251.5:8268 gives 0.07 mag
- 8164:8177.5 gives 0.13 mag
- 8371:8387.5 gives -0.01 mag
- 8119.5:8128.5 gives 0.15 mag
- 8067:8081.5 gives 0.09 mag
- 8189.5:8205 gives 0.10 mag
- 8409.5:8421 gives -0.02 mag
